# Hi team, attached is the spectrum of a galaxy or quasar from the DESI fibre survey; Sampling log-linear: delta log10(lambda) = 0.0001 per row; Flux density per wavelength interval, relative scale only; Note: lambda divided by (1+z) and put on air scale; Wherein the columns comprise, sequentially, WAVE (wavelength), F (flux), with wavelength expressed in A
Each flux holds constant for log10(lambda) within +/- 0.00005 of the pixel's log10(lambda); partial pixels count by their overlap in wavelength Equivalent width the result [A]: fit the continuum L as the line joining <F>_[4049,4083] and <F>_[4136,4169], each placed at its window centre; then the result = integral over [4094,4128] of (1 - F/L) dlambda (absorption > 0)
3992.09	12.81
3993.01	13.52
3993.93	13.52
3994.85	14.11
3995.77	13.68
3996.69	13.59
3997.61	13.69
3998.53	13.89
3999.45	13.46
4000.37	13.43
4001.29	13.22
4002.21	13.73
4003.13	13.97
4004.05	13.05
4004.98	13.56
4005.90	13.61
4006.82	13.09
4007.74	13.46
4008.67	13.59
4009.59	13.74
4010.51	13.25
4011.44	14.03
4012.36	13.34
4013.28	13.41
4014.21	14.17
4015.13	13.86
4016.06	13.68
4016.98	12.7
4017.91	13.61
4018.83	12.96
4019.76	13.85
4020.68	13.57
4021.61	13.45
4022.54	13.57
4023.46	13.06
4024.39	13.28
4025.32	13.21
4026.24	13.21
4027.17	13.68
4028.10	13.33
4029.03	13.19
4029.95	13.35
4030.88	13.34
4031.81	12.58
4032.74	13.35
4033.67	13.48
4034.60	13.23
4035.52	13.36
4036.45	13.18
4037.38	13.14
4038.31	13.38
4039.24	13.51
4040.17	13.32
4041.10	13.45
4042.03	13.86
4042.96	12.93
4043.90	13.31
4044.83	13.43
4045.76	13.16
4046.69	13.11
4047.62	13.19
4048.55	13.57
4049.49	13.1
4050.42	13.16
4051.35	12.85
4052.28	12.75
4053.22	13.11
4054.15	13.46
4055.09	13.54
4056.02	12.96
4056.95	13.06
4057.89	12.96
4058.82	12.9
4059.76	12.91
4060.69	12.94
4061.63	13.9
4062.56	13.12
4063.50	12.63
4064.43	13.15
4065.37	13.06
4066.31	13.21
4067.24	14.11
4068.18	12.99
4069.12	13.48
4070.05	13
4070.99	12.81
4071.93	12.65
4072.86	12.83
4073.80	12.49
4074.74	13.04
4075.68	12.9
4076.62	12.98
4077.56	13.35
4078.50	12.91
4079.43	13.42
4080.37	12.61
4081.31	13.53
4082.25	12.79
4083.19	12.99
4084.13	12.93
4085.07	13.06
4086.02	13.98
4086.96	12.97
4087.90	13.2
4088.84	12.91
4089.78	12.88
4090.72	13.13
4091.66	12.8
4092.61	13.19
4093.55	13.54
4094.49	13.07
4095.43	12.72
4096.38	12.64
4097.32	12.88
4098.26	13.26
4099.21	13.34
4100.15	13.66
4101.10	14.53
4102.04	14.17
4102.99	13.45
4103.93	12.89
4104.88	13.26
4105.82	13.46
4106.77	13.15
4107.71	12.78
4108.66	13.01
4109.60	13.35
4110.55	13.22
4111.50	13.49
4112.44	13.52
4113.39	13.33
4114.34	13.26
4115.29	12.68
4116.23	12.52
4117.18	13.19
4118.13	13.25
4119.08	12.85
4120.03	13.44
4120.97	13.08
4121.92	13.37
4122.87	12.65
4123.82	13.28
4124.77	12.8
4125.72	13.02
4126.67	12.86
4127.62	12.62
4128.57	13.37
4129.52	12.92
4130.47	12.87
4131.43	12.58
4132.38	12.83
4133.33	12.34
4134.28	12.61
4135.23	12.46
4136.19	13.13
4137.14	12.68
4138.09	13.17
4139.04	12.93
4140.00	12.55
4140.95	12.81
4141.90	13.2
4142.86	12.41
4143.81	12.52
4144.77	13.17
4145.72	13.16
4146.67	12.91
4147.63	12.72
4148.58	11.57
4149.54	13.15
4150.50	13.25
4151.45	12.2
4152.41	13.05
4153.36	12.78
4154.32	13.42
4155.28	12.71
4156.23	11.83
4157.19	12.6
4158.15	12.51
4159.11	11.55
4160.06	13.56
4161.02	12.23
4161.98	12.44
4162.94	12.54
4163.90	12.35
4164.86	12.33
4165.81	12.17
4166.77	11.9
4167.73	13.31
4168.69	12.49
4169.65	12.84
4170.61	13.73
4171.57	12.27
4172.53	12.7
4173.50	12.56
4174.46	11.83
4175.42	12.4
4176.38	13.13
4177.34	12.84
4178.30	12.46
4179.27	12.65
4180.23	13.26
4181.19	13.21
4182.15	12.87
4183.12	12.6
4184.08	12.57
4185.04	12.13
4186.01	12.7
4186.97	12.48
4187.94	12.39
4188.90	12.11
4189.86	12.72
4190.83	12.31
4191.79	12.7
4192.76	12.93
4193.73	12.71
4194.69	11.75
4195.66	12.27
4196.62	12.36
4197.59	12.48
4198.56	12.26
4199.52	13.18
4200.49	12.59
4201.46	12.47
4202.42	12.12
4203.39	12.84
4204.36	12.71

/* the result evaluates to -0.8 A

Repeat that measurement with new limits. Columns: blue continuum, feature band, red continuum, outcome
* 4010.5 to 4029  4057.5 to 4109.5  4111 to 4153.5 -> 0.01 A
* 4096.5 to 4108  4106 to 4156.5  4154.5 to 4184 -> 0.54 A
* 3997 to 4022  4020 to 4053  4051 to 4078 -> 0.07 A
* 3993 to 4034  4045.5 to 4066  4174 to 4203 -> 0.21 A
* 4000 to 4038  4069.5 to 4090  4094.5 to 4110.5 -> 0.46 A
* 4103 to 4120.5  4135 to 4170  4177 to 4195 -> 0.52 A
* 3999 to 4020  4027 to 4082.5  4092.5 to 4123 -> 0.88 A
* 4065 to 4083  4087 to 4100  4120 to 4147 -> -0.05 A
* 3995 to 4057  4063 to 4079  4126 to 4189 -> 0.13 A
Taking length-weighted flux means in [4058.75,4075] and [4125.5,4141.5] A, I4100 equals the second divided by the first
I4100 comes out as 0.98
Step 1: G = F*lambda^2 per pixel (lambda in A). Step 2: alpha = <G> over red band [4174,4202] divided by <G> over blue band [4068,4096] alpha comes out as 1.0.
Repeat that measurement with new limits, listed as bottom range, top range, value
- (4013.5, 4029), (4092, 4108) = 1.03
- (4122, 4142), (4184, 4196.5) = 1.00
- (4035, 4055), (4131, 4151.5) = 1.01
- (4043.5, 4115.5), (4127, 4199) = 1.00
